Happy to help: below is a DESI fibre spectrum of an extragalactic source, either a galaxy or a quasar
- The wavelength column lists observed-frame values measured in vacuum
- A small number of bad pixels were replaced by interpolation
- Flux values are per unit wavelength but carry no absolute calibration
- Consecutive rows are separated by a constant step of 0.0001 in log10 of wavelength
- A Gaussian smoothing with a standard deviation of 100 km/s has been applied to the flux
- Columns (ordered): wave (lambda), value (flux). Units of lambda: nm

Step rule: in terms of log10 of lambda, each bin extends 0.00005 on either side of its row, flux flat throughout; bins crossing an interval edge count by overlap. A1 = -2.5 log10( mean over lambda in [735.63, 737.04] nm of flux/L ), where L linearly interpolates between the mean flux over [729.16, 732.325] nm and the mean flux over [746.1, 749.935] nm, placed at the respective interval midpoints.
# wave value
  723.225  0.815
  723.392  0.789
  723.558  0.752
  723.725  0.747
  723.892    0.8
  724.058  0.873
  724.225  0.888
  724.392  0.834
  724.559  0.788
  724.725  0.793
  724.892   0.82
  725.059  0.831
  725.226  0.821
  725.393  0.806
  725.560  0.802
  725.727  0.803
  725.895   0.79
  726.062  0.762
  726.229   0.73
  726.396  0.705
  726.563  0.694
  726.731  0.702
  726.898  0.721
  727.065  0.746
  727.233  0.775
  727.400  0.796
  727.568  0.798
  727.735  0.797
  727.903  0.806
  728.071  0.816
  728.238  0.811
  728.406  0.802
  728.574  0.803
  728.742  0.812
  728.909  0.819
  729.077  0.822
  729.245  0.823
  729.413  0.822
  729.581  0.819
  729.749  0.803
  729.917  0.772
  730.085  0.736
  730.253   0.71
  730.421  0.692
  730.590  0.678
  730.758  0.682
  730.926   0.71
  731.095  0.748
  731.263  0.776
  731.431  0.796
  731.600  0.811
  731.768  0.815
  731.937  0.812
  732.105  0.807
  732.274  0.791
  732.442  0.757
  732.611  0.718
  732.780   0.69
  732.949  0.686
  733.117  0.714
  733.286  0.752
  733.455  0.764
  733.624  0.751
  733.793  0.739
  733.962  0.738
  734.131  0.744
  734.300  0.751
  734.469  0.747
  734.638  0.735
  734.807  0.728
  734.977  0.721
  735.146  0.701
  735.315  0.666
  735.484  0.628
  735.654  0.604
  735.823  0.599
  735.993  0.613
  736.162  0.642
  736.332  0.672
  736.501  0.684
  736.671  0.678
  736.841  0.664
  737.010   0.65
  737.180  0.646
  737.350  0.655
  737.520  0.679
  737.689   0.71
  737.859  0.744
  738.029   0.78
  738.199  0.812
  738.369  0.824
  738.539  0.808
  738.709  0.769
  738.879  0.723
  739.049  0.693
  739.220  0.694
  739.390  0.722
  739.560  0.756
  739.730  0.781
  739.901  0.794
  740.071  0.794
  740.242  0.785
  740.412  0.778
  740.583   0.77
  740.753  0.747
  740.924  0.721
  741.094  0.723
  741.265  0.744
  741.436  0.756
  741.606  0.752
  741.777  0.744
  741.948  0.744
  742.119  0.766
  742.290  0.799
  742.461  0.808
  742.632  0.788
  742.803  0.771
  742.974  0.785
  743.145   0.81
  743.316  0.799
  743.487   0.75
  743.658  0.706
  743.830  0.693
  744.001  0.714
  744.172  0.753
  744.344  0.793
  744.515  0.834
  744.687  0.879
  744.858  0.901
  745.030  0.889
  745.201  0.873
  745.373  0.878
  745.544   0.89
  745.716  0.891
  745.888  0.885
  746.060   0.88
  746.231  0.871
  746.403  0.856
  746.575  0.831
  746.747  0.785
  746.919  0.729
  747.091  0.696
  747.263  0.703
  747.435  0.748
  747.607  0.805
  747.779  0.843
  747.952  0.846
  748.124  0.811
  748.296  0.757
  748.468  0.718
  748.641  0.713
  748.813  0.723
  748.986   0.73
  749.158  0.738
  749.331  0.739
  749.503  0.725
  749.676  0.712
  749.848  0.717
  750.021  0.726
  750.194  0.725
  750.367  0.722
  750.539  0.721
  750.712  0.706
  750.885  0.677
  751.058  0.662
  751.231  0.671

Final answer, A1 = 0.19 mag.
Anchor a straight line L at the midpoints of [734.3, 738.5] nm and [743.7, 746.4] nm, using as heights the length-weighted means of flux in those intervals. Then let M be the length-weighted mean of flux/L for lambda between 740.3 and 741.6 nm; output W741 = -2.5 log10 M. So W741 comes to 0.03 mag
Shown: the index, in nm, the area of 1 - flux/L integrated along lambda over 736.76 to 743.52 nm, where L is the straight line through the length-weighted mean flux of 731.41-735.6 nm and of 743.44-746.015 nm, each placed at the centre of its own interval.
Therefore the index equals 0.333 nm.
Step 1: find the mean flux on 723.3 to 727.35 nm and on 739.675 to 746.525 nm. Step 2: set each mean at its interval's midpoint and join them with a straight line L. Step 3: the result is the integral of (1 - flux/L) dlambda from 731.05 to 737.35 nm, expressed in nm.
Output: 0.59 nm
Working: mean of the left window 0.782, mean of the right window 0.798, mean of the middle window 0.716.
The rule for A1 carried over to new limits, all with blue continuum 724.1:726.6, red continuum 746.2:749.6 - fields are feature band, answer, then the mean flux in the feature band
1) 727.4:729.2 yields -0.02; 0.808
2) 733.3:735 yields 0.06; 0.743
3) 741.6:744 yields 0.01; 0.764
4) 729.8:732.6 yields 0.04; 0.755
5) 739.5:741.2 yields 0.02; 0.765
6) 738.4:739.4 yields 0.05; 0.74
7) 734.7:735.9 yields 0.17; 0.666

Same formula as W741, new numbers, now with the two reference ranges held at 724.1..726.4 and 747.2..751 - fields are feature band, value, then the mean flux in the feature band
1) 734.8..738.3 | 0.140 mag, 0.679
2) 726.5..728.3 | 0.038 mag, 0.77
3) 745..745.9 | -0.178 mag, 0.884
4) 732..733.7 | 0.055 mag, 0.744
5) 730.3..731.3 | 0.112 mag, 0.711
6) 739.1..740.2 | 0.014 mag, 0.755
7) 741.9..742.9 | -0.032 mag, 0.781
